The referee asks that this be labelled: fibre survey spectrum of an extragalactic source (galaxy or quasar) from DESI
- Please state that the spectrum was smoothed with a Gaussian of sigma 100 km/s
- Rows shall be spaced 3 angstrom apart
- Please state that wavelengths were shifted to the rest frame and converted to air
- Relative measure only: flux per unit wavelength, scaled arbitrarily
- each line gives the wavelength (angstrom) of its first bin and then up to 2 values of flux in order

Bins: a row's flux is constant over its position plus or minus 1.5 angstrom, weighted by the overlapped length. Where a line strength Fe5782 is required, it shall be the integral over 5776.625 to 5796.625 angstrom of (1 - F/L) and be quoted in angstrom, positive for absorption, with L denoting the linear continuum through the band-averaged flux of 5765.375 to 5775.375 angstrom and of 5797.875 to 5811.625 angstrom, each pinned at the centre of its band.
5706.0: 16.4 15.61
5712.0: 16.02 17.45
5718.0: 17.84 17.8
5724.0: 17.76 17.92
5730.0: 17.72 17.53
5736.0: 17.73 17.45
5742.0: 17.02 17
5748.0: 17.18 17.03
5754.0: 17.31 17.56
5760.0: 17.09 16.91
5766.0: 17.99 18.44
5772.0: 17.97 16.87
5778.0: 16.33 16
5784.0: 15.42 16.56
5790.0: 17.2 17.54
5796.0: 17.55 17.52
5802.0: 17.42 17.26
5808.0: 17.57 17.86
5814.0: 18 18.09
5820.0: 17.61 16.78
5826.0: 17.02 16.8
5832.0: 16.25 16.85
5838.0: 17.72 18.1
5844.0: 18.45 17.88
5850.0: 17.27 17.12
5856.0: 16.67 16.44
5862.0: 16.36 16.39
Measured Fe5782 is 1.24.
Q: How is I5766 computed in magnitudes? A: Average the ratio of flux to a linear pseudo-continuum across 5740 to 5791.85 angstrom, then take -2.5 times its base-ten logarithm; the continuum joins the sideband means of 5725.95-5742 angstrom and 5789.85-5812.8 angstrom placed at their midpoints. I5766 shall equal 0.031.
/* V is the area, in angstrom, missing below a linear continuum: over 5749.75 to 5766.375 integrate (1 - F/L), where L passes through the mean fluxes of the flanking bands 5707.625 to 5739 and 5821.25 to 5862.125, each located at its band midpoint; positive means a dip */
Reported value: 0.0 angstrom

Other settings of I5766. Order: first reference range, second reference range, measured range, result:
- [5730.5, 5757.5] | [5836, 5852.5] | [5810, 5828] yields 0.009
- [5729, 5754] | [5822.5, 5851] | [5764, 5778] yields -0.019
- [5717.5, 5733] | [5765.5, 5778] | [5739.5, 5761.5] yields 0.032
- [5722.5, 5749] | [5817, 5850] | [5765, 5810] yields 0.016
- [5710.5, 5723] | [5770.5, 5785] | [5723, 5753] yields -0.024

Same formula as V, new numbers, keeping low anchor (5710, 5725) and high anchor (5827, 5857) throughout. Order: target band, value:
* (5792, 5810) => -0.2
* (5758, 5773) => -0.3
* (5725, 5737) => -0.3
